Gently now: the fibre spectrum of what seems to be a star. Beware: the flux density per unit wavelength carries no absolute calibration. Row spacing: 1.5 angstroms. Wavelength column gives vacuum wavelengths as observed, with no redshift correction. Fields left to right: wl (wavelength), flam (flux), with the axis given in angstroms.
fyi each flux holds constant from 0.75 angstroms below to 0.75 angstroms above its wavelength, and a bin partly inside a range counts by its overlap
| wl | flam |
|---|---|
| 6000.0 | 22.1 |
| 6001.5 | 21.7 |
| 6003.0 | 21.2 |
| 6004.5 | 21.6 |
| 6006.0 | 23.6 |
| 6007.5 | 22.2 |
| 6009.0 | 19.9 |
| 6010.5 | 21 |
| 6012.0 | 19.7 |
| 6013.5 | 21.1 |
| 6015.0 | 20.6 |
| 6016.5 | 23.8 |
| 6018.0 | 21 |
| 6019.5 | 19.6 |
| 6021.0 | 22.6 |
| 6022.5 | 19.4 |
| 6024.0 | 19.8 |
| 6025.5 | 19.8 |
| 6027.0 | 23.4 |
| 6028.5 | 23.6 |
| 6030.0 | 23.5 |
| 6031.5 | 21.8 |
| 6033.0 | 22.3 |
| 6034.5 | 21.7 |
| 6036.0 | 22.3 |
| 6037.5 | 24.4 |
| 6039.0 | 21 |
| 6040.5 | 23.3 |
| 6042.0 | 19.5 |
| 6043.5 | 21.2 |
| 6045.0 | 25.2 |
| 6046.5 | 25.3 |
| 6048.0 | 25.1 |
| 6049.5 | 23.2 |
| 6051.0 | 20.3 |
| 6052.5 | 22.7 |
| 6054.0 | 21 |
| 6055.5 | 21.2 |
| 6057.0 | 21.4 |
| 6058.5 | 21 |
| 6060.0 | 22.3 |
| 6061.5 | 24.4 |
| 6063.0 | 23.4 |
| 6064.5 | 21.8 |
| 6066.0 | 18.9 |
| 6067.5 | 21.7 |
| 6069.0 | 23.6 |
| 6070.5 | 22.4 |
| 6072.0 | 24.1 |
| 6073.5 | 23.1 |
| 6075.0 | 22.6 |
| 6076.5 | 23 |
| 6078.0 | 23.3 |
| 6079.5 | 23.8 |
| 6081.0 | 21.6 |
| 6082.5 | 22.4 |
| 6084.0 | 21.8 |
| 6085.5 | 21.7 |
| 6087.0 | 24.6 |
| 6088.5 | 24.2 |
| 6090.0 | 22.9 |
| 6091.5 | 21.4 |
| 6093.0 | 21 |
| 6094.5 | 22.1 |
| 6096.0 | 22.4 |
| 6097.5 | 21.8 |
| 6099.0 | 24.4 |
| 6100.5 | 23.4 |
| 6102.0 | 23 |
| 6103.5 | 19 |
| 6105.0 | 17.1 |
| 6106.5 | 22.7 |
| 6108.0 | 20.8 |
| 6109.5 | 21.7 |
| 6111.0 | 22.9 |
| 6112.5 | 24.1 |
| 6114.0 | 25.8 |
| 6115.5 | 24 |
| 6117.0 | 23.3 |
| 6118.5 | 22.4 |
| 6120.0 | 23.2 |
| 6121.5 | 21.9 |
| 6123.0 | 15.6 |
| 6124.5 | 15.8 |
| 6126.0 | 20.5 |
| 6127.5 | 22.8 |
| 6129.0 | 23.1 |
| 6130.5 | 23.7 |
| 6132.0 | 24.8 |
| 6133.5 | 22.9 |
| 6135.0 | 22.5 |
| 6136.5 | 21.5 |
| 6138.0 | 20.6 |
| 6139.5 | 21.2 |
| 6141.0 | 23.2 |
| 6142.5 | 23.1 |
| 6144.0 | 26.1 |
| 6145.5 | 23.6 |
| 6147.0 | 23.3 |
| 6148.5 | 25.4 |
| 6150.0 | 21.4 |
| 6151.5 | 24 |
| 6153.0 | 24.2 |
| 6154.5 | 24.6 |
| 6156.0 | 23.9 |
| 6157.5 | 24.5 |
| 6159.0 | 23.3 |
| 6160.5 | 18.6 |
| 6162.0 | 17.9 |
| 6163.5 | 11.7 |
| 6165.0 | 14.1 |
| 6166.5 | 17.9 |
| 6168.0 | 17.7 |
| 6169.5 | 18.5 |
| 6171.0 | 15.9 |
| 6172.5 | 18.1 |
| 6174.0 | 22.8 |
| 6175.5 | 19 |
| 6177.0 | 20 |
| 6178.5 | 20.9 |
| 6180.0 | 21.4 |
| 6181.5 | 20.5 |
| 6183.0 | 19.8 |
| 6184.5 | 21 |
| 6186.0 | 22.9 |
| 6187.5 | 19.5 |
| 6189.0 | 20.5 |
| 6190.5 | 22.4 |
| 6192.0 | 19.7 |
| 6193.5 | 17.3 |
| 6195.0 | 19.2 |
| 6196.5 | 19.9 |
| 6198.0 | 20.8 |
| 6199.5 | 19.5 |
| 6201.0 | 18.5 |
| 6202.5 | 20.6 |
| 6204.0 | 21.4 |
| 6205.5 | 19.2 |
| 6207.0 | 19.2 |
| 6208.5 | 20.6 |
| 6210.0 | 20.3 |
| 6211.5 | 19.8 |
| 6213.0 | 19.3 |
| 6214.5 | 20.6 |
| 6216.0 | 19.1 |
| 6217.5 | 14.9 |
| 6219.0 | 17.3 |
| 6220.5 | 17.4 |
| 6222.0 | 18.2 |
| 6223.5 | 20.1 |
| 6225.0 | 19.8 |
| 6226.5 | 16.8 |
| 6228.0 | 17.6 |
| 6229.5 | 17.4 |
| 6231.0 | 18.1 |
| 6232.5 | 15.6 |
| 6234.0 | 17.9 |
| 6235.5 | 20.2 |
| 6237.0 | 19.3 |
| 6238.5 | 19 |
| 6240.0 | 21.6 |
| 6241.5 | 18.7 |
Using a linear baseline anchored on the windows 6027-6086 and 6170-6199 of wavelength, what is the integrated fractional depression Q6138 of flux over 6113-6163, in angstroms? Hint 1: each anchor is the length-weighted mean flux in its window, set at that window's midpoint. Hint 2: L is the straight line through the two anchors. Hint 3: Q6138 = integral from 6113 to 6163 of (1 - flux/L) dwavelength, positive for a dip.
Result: -3.62 angstroms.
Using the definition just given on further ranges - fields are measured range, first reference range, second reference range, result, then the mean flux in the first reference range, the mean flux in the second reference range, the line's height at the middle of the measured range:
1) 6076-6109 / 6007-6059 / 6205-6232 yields -2.17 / 21.9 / 18.6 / 20.8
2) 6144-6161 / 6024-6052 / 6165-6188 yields -2.94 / 22.5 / 19.5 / 20.1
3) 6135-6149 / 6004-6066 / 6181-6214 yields -1.56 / 22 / 20.1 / 20.7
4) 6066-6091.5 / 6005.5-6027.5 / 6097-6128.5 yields -1.48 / 21.1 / 21.7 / 21.5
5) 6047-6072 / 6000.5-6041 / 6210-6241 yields -1.35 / 21.7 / 18.5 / 21.1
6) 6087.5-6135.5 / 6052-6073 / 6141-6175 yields -1.27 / 22.1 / 21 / 21.5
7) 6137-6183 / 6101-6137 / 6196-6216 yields 0.21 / 21.9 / 19.9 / 21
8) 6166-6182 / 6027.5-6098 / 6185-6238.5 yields 0.54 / 22.5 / 19.2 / 20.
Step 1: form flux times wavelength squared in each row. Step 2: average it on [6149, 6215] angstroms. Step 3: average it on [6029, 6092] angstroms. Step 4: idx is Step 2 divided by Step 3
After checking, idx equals 0.93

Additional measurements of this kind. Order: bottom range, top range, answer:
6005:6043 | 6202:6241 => 0.93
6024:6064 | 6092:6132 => 1.00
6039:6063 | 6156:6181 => 0.88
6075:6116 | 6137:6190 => 0.95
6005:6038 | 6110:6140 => 1.06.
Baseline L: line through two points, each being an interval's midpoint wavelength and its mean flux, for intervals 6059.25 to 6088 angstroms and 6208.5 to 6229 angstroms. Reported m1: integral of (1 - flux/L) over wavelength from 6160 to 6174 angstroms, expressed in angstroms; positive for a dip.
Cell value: 2.1 angstroms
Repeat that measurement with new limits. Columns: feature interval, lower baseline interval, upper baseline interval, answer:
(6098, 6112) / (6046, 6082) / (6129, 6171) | 0.23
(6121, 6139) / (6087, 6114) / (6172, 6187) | 0.28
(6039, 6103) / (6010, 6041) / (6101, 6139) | -2.25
